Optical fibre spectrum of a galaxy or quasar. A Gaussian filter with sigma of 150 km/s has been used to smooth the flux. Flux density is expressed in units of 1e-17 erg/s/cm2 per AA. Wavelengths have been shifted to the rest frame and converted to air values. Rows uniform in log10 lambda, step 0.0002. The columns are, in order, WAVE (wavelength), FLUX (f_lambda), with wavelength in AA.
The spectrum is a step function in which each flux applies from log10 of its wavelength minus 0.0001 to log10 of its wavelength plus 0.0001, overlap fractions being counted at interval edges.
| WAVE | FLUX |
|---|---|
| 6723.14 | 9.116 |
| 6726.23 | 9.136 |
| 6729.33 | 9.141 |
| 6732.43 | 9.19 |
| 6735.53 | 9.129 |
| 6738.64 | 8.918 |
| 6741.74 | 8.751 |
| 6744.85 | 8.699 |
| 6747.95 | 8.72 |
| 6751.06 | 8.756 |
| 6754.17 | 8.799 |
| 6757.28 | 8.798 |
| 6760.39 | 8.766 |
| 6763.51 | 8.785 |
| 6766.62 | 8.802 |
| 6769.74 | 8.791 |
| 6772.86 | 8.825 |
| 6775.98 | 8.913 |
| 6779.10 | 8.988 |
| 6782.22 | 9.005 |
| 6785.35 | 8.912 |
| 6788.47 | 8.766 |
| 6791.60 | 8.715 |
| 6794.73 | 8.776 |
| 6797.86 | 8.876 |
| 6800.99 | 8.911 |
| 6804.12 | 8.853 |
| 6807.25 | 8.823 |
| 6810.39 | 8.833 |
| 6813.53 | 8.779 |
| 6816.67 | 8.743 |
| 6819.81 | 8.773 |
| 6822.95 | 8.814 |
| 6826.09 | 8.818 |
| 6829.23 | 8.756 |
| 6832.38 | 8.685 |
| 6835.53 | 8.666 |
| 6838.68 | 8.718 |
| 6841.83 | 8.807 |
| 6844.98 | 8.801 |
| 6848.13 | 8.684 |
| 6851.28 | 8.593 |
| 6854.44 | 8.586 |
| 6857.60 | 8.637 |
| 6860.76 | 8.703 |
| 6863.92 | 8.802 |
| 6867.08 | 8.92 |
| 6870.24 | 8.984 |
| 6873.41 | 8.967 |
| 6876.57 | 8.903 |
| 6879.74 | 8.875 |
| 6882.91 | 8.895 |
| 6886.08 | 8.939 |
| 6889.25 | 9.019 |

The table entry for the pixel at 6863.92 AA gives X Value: 8.802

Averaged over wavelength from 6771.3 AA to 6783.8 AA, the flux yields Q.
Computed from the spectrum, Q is 8.93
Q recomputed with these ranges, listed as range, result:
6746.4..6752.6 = 8.74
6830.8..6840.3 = 8.68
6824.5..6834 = 8.75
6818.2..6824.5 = 8.79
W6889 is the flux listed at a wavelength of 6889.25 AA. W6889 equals 9.019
